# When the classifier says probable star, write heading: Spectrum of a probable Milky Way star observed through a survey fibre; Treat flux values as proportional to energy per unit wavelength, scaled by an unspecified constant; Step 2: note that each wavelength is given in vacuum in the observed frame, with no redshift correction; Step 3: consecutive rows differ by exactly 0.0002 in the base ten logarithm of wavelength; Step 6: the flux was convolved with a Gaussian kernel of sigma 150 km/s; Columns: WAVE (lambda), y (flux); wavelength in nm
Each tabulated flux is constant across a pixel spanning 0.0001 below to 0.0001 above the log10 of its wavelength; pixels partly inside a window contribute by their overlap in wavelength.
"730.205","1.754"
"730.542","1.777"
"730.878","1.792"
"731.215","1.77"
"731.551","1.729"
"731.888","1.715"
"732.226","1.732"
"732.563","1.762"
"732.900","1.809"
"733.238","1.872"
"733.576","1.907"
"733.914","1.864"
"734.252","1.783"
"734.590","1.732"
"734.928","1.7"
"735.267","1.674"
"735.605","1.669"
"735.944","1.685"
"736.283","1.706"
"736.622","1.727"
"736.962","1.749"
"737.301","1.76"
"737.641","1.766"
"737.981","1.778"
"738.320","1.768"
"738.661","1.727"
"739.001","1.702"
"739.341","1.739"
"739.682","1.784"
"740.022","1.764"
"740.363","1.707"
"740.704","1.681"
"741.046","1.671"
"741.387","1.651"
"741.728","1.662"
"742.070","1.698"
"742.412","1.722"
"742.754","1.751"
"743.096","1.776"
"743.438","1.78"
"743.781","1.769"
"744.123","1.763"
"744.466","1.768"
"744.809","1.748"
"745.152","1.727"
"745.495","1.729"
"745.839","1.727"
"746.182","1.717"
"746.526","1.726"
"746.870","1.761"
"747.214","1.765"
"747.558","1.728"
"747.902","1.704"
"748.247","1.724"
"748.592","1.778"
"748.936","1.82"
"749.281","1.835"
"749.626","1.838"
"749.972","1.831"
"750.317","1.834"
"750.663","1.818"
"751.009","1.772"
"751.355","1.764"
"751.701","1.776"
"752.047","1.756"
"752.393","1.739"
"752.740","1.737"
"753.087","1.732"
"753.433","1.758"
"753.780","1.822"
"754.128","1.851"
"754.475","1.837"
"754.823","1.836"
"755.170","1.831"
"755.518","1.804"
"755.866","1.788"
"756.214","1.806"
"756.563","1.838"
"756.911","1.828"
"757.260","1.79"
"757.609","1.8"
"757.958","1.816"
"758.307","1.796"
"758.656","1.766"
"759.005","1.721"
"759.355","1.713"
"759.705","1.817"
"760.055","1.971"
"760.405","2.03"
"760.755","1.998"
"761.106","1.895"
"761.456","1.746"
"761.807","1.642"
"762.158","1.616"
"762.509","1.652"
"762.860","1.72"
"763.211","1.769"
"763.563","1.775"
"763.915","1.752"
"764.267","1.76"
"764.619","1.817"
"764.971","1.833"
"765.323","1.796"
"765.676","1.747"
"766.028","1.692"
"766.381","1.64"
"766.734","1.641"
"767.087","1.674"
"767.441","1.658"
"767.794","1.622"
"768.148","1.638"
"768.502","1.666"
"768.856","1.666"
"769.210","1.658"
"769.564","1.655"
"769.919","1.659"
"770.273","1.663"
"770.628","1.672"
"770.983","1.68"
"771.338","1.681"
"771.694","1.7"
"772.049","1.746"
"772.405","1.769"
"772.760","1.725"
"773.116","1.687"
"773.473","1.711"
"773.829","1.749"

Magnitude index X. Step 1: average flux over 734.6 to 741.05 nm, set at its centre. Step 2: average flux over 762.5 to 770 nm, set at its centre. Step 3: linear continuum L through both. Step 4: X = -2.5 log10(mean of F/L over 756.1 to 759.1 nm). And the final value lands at -0.05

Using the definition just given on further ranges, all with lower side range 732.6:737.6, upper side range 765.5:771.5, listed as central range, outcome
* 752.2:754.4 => -0.042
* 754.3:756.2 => -0.071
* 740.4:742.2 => 0.043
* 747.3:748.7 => -0.006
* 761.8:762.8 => 0.024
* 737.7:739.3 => 0.003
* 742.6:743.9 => -0.020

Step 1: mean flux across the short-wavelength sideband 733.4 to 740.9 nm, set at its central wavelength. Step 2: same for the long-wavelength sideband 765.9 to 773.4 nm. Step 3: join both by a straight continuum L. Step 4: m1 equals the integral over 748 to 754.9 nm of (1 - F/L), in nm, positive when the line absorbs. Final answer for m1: -0.31 nm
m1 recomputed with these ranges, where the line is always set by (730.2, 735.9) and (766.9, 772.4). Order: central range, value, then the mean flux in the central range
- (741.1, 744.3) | 0.02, 1.73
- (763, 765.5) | -0.15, 1.78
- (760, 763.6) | -0.22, 1.8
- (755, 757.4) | -0.15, 1.81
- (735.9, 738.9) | 0.02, 1.74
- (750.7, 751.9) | -0.04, 1.78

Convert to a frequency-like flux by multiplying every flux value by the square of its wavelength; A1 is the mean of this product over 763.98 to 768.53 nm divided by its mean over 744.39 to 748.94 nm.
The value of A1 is 1.03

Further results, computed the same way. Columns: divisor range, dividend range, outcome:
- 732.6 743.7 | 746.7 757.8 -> 1.07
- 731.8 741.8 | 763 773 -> 1.06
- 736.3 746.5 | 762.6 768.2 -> 1.06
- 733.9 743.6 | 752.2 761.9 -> 1.10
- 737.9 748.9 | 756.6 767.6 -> 1.07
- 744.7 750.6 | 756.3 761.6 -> 1.07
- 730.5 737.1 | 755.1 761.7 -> 1.11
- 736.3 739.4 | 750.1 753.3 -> 1.05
